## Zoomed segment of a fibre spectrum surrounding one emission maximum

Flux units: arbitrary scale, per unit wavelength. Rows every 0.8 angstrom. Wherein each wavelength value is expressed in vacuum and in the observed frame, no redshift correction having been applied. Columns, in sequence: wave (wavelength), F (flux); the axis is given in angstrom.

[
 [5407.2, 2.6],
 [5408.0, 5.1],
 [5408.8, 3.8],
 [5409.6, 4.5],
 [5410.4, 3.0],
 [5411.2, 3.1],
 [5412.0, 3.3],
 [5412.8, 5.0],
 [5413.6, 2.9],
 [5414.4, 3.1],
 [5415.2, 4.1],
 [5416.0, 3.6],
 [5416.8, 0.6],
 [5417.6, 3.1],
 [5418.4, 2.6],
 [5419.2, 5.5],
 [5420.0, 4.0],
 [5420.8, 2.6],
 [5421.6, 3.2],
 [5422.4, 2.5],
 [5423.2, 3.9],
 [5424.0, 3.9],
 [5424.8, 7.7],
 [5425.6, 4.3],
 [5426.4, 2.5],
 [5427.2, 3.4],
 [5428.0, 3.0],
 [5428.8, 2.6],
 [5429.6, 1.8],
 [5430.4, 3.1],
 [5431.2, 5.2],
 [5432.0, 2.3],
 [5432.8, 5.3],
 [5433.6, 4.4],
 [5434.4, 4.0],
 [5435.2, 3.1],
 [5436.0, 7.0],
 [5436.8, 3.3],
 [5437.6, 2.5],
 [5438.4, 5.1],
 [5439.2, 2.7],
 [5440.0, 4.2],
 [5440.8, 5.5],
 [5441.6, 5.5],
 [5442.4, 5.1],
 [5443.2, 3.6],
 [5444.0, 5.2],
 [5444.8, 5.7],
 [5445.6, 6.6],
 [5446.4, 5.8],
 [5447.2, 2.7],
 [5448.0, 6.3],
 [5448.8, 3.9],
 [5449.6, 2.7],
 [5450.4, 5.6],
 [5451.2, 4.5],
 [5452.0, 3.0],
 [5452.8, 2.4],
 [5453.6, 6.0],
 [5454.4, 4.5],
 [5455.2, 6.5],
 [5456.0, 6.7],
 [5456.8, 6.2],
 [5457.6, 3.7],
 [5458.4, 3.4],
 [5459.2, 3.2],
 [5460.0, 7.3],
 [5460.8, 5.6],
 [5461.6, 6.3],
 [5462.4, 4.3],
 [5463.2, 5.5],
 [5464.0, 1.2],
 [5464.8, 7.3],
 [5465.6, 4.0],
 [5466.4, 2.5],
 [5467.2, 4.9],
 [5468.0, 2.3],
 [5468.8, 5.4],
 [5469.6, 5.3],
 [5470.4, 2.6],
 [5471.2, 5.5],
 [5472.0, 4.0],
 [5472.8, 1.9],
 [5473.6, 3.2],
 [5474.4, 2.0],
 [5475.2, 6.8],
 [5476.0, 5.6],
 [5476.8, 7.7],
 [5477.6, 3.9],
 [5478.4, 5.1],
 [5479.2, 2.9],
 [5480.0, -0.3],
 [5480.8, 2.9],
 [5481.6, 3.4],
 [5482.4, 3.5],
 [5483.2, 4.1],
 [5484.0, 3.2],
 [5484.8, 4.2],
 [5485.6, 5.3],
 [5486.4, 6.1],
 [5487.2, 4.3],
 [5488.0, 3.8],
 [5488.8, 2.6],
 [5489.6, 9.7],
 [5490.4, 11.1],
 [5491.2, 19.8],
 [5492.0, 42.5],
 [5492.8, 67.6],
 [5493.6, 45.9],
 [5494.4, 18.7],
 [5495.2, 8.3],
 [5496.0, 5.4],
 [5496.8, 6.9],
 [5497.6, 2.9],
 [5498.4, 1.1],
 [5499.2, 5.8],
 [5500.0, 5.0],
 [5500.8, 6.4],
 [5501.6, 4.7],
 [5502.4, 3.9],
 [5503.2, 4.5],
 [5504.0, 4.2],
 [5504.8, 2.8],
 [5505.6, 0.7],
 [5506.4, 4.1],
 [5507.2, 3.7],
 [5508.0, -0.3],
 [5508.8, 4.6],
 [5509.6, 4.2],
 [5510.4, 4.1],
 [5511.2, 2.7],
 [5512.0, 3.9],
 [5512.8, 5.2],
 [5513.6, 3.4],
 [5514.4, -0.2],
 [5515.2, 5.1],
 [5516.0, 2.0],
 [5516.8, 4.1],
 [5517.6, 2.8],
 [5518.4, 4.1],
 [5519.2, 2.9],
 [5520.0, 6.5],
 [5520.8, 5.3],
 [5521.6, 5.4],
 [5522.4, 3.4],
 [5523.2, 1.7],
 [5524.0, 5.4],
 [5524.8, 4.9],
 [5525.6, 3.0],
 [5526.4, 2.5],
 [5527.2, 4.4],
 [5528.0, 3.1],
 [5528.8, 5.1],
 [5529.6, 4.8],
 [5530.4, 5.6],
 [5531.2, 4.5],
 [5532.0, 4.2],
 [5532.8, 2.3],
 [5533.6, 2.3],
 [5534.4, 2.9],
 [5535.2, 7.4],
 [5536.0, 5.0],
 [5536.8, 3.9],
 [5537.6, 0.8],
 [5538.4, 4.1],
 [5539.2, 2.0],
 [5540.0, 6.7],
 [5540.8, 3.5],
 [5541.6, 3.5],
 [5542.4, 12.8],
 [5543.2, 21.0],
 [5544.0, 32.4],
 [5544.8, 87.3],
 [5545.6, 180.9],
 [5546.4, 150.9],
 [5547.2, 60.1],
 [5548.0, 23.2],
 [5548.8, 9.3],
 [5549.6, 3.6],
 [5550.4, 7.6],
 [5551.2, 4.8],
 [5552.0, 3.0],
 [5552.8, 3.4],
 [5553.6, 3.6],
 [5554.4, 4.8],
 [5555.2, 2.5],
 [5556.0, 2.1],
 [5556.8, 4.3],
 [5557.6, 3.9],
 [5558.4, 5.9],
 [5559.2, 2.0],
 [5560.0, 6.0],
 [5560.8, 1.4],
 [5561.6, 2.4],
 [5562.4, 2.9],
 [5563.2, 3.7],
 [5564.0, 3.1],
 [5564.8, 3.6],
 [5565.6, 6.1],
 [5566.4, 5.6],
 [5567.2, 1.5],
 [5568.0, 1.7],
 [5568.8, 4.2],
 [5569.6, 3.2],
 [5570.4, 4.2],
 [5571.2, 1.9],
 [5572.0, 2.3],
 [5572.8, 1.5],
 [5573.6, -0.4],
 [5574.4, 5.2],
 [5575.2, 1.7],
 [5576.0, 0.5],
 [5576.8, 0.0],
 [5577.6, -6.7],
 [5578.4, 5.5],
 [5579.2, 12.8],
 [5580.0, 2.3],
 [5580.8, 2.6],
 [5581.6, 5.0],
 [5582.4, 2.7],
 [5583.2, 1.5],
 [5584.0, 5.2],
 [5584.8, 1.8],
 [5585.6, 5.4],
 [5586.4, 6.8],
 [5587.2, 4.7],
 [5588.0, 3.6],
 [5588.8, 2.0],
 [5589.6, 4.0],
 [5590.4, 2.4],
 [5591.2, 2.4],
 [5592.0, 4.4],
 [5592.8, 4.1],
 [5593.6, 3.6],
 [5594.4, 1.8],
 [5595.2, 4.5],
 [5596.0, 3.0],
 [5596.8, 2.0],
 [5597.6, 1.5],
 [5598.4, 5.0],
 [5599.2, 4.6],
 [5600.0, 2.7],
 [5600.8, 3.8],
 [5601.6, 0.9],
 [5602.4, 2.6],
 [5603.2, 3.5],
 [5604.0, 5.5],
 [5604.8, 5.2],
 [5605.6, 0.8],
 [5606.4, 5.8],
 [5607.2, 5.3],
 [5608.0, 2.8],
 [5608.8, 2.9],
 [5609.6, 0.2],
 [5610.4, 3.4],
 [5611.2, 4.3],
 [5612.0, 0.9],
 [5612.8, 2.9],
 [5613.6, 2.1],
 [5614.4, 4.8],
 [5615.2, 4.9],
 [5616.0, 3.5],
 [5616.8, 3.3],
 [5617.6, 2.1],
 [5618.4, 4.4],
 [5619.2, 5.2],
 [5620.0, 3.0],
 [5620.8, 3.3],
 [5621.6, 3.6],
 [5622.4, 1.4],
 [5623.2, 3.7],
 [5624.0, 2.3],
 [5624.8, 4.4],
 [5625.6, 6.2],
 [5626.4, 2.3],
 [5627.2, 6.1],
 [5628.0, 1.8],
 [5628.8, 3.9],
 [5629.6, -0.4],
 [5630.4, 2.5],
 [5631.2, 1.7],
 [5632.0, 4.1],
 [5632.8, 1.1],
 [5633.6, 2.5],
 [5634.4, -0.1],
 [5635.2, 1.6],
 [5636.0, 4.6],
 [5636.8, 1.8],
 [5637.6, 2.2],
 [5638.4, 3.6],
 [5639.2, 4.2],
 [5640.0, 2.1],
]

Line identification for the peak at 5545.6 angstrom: [O III]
